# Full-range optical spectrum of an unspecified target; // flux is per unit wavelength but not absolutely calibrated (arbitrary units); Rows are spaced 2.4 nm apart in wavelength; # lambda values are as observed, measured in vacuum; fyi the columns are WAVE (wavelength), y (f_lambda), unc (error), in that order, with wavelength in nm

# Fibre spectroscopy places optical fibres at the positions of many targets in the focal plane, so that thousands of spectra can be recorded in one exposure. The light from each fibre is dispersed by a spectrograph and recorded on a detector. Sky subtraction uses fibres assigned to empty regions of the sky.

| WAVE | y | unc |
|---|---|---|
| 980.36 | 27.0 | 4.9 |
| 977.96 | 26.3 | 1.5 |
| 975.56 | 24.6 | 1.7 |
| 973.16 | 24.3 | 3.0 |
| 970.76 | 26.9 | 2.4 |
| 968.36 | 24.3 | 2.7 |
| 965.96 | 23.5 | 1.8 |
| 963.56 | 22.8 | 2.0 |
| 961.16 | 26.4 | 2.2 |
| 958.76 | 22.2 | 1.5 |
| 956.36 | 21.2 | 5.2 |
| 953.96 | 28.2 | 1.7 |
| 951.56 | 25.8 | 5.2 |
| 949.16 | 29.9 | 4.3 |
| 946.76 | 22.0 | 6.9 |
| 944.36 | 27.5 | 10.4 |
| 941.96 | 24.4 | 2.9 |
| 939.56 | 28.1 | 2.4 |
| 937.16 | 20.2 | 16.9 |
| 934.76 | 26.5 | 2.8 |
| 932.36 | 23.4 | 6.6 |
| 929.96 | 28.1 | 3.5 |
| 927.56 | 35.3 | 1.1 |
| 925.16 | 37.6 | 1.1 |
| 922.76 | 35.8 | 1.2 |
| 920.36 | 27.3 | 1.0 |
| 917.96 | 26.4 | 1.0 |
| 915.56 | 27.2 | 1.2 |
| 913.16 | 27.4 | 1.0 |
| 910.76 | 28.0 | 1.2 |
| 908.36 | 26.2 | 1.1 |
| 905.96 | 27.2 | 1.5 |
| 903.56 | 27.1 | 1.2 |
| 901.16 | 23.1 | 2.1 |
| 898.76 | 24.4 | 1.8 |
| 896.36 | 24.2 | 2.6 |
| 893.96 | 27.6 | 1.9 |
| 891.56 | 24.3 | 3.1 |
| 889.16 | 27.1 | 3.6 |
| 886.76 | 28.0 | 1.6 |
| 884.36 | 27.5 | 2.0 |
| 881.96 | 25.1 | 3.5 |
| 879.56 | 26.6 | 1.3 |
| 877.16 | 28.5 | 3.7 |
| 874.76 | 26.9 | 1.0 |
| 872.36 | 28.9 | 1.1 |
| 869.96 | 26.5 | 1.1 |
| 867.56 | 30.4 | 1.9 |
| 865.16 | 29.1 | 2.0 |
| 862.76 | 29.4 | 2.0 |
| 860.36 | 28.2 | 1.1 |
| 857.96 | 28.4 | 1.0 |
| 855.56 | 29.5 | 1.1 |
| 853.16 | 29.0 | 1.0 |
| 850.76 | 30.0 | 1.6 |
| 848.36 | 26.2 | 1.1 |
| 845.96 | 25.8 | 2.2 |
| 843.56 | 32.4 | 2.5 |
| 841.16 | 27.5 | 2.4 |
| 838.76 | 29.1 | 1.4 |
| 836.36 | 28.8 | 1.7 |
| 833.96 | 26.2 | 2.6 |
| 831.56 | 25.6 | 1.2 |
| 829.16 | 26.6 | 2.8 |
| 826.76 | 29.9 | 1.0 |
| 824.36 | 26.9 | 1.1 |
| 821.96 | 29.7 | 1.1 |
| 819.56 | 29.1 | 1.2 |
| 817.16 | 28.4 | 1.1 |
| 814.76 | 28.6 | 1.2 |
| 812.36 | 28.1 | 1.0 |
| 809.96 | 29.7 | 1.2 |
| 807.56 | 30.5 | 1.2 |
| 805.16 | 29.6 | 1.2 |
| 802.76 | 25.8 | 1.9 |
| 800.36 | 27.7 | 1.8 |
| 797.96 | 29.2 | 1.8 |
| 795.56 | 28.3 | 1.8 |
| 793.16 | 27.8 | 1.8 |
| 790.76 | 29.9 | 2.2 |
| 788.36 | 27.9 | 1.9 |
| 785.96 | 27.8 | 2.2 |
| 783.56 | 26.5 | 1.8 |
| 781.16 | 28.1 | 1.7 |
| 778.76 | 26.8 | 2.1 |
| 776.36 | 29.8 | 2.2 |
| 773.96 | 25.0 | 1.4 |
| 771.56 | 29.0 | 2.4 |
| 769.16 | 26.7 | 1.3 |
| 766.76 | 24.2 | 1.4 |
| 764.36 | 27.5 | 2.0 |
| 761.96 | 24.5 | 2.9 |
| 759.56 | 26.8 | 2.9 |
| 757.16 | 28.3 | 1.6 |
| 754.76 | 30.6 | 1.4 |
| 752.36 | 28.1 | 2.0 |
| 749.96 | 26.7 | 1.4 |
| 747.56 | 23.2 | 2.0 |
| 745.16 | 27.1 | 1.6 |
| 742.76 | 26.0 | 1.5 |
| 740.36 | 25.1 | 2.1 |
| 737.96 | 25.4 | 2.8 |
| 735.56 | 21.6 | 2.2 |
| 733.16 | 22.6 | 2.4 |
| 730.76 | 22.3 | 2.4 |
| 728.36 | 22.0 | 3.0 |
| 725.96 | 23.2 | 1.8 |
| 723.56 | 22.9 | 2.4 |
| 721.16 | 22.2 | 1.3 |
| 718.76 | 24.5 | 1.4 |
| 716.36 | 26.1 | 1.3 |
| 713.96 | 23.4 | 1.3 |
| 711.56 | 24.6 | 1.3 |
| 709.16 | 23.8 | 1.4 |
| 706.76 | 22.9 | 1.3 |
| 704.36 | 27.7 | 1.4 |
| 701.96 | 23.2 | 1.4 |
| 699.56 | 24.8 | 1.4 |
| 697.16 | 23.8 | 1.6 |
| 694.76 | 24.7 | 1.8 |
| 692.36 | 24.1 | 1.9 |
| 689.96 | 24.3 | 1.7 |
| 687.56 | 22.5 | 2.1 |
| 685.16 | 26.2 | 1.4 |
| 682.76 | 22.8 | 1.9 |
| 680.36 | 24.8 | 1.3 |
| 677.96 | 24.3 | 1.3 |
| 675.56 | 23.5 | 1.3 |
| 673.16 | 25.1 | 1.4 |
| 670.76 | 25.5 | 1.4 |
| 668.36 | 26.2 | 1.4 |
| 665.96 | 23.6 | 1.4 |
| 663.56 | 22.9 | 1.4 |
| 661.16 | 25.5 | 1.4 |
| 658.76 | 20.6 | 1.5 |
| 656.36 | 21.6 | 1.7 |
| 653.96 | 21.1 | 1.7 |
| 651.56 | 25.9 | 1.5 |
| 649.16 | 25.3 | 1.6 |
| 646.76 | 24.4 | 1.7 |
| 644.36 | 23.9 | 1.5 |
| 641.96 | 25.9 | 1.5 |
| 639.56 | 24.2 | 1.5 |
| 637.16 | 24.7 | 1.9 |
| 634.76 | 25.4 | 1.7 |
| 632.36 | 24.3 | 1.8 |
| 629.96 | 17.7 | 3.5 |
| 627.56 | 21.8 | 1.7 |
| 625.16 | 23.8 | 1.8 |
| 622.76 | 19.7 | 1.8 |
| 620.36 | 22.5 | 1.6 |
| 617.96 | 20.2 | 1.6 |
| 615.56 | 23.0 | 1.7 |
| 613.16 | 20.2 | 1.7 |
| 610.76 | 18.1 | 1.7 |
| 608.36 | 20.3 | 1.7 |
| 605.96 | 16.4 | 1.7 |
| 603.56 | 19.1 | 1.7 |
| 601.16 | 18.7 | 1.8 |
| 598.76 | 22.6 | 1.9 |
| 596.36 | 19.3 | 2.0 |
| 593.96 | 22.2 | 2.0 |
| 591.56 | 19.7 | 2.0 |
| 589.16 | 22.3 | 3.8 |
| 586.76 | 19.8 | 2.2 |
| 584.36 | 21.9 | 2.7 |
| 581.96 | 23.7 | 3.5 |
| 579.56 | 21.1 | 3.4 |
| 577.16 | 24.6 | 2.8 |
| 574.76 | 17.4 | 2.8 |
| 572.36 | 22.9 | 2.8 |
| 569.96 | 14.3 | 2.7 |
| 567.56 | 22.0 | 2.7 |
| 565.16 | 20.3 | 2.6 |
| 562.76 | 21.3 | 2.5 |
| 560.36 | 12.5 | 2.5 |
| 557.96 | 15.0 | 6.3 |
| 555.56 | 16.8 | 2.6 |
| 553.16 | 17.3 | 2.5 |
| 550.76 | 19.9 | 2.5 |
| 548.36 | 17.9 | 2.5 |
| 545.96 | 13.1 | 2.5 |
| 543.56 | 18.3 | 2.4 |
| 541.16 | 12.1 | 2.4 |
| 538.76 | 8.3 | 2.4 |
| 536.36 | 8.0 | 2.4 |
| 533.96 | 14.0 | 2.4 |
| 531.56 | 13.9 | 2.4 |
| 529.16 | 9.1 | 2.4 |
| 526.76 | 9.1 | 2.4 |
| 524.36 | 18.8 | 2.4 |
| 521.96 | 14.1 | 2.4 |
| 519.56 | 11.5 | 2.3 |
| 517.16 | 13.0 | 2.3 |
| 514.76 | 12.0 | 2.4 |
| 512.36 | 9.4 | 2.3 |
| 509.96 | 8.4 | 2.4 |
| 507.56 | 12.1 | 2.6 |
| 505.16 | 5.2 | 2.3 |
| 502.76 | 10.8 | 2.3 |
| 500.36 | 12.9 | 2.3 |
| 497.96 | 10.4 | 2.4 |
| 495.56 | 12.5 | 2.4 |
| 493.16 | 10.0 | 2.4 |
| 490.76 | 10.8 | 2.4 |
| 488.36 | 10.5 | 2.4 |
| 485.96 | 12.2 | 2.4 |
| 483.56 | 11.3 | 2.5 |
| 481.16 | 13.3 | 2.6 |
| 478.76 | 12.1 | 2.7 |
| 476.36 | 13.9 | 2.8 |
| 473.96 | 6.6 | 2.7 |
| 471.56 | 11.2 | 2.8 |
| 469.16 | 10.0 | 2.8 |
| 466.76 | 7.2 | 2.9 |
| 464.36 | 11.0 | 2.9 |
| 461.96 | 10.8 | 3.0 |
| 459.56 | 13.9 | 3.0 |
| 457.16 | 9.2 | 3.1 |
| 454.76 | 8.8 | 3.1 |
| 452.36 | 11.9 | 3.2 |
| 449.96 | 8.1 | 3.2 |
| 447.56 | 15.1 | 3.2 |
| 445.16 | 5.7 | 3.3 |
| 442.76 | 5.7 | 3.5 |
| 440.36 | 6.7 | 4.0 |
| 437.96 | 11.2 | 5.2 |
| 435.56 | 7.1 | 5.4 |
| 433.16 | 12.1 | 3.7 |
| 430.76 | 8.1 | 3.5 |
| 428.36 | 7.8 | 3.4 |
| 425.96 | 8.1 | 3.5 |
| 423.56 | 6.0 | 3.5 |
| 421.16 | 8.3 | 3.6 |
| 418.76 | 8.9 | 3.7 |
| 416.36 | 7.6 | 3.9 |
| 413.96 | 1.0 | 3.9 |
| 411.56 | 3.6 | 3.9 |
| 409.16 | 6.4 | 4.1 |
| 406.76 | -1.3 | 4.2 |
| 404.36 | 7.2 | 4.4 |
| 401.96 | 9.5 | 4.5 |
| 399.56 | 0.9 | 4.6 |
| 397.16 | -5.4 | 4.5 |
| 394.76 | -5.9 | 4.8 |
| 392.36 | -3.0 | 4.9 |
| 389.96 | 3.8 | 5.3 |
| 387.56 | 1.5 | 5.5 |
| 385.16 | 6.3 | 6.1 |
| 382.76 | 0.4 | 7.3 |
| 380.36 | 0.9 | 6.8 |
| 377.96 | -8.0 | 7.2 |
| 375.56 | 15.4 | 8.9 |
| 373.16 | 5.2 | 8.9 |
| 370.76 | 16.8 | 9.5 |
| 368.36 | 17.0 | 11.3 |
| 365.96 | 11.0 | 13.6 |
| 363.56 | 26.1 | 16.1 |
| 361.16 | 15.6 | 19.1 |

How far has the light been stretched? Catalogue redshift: 0.41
